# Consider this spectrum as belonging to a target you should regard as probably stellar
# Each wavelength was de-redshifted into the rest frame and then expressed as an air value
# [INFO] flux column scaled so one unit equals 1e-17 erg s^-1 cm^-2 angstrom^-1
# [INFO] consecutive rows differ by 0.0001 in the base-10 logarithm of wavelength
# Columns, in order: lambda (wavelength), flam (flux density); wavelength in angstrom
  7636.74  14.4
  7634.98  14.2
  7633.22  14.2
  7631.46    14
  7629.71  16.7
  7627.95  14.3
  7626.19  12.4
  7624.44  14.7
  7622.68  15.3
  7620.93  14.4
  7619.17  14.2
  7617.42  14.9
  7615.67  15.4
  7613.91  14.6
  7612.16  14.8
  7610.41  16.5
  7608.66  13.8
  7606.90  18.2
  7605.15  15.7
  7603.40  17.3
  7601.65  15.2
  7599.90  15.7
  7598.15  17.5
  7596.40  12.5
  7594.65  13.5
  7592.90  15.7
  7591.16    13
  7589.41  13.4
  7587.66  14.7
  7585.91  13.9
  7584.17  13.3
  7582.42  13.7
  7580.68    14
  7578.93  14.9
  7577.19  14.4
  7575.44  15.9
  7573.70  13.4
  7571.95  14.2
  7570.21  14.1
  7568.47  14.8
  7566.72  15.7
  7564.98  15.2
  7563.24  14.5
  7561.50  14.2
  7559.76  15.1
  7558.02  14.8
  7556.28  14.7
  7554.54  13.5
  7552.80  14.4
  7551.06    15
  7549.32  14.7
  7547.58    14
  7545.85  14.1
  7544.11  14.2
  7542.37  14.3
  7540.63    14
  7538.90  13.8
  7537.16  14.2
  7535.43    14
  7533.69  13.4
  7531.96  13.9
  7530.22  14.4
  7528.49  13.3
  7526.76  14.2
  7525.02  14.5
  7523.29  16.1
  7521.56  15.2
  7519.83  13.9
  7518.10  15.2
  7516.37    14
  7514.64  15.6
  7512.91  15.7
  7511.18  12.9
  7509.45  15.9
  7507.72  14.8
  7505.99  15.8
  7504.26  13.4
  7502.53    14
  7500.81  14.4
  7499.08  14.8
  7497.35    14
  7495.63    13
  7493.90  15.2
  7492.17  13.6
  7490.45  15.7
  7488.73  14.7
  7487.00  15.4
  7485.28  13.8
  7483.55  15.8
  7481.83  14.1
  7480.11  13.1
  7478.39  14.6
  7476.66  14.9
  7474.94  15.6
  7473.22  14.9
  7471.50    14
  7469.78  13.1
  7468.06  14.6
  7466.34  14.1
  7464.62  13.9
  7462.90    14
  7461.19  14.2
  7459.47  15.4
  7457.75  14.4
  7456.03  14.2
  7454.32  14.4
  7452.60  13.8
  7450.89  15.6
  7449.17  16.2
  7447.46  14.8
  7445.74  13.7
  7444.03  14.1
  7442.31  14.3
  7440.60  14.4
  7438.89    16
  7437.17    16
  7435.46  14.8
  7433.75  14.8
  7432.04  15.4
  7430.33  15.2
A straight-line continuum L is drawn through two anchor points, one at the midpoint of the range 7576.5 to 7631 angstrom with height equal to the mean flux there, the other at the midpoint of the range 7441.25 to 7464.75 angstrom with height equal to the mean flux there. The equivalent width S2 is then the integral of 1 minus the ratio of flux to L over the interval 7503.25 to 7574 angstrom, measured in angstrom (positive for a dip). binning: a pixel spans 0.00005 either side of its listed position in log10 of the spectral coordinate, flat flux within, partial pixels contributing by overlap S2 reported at 1.0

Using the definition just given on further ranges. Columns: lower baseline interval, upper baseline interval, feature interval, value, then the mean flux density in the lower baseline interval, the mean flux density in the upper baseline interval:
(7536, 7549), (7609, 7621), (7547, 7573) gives -0.5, 14.1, 15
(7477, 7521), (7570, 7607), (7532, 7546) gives 0.6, 14.5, 14.7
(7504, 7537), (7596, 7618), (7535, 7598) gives 3.4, 14.6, 15.6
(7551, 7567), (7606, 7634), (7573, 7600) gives 0.8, 14.7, 14.9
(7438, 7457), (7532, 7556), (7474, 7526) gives -1.0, 14.7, 14.1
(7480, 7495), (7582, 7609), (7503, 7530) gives 0.0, 14.6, 14.9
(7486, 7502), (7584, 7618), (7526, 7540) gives 0.8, 14.5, 15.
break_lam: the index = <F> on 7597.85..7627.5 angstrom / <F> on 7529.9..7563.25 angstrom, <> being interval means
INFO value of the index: 1.1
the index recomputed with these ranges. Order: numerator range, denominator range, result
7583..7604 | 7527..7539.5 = 1.05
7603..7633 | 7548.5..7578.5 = 1.03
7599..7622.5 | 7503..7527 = 1.04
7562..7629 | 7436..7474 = 1.01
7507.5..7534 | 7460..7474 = 1.03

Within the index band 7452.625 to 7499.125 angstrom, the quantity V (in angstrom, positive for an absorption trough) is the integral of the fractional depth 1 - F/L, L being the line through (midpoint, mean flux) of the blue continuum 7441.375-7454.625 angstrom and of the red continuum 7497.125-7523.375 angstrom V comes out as 0.8 angstrom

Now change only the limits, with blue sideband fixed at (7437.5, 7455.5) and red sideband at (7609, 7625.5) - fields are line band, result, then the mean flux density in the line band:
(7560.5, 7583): 0.5 angstrom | 14.6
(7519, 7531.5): 0.3 angstrom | 14.5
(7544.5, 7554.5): 0.3 angstrom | 14.4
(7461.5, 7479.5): 0.5 angstrom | 14.3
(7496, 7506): 0.4 angstrom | 14.2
